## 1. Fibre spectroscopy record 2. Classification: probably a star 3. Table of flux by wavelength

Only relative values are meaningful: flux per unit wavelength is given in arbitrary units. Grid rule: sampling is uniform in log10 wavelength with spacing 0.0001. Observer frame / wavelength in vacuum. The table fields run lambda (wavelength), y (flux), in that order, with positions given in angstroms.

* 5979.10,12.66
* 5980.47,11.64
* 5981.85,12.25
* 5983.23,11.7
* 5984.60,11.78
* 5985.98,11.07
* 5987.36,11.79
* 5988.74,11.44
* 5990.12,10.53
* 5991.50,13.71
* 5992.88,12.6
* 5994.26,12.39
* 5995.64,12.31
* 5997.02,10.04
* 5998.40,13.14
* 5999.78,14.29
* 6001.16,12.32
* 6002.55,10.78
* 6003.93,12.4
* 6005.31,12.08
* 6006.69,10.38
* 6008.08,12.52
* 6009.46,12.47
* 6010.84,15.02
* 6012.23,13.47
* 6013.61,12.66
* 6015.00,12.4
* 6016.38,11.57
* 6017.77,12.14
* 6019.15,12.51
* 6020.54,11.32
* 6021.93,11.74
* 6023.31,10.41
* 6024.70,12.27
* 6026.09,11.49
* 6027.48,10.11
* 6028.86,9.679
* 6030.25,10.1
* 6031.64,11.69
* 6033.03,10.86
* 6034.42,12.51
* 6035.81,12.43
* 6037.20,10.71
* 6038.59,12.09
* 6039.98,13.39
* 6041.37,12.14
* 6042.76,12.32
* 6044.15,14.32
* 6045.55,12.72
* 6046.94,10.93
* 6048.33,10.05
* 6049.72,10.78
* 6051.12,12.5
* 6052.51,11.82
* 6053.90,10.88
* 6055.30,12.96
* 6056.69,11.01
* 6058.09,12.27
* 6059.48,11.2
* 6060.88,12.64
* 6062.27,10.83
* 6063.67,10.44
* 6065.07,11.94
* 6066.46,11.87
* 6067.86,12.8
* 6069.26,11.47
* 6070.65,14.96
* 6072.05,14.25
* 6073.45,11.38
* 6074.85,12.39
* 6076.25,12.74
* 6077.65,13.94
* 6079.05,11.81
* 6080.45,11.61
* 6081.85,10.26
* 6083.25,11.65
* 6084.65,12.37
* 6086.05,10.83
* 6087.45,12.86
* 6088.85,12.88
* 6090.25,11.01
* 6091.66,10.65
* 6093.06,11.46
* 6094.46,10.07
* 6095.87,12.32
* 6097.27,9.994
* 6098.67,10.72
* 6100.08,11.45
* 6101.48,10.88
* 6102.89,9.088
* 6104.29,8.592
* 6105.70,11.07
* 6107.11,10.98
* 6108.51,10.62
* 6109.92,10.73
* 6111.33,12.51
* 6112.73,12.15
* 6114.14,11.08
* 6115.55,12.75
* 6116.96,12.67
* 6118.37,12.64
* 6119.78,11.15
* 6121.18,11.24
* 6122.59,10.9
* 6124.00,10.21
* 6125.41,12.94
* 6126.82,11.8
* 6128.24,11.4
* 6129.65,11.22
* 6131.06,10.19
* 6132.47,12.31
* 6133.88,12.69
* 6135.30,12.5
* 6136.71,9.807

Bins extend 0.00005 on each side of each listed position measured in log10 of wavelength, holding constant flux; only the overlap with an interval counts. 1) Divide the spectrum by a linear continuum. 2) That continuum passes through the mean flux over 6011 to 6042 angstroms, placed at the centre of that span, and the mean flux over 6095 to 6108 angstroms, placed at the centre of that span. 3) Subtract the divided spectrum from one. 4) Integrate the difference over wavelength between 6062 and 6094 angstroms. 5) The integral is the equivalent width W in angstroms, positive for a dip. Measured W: -3.2 angstroms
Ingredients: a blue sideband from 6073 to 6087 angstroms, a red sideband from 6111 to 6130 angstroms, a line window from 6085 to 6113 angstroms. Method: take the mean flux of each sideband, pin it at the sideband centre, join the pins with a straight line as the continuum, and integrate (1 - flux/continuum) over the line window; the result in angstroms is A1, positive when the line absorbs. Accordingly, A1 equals 1.9 angstroms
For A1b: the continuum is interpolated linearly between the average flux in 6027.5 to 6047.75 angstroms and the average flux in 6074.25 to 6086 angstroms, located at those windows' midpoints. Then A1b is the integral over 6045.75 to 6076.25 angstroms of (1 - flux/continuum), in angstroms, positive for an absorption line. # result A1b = 0.0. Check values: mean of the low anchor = 11.8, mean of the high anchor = 12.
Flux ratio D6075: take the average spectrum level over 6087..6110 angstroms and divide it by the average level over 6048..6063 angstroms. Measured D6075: 0.9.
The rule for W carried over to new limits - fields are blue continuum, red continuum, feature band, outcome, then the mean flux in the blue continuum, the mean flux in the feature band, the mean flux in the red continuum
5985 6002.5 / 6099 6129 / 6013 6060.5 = 0.30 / 12.1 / 11.7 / 11.3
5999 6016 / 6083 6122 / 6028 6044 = 0.61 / 12.6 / 11.7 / 11.3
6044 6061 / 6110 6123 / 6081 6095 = 0.46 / 11.7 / 11.4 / 11.9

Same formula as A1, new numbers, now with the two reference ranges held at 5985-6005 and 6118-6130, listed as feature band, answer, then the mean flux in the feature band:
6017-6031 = 0.87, 11.2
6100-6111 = 1.07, 10.4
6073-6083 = -0.29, 12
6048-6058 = 0.22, 11.5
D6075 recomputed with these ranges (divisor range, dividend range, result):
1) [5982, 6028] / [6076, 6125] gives 0.94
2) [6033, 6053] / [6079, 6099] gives 0.95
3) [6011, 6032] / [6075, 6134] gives 0.98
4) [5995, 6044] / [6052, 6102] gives 0.99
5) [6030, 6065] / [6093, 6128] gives 0.95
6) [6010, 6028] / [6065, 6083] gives 1.03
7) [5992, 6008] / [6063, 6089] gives 1.01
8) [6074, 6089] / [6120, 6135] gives 0.95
